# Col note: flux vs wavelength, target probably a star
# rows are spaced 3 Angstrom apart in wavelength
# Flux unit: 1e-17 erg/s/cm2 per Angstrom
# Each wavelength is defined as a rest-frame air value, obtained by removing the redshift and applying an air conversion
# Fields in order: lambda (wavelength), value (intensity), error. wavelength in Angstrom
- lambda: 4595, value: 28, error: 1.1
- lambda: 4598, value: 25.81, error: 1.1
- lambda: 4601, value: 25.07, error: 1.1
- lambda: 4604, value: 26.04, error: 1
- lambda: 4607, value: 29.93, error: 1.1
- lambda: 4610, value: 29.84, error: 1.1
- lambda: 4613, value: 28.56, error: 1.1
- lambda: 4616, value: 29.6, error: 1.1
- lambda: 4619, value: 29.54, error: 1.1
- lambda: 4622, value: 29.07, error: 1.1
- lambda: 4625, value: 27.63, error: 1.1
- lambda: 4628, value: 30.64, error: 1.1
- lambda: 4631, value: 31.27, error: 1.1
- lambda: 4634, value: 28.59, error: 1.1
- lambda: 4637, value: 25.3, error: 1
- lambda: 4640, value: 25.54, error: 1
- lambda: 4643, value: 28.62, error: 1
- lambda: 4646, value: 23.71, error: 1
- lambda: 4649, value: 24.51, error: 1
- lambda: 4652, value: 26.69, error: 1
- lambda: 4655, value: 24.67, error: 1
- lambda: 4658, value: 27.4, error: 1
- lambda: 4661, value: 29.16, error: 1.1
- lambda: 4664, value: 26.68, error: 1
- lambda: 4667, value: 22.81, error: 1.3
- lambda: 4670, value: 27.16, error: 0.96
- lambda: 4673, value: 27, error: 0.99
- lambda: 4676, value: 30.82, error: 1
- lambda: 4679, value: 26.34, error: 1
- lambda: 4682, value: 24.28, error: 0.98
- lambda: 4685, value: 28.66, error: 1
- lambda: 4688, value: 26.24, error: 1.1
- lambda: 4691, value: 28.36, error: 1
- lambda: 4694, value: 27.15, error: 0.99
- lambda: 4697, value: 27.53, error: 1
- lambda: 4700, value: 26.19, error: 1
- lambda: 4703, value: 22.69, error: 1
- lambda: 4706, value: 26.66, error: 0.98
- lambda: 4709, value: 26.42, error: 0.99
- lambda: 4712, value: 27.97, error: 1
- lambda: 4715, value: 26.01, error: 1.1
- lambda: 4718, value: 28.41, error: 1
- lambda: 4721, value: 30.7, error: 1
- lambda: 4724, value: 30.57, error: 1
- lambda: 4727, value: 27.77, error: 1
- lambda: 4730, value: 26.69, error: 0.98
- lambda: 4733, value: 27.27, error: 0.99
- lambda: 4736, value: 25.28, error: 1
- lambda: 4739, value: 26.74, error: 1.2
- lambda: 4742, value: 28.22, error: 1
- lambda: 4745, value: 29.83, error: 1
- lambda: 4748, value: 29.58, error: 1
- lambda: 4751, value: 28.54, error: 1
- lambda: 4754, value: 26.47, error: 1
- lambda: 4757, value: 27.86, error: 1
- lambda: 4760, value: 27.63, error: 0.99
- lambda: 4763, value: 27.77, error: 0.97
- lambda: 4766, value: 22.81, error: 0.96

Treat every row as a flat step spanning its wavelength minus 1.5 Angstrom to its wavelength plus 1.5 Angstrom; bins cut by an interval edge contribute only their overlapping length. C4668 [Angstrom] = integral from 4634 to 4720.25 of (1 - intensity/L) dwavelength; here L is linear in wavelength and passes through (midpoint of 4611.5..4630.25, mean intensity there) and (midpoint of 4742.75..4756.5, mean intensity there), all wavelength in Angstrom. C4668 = 6.9 Angstrom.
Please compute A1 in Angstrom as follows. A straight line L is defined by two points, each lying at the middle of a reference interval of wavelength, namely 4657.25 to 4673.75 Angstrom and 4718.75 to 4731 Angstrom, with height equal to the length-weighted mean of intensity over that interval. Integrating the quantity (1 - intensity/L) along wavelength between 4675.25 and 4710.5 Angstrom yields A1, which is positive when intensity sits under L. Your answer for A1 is 1.3 Angstrom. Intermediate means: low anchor 26.7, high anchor 29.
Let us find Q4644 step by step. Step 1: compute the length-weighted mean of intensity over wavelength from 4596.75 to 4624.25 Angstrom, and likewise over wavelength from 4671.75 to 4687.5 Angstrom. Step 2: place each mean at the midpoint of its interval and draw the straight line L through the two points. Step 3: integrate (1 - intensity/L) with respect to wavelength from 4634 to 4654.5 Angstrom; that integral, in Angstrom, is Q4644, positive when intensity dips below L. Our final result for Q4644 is 1.39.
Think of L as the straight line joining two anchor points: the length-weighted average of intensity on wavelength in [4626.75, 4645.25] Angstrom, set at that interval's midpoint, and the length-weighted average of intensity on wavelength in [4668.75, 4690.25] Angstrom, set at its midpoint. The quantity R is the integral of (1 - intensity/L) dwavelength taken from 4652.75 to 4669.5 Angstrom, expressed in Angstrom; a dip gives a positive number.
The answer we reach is 0.8 Angstrom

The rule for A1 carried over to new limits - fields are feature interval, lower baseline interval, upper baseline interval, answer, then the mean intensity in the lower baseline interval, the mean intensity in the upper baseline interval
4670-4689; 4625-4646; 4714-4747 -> 0.50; 27.9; 28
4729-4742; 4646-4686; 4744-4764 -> 0.54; 26.5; 28.2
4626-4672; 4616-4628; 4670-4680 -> 2.72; 29.1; 28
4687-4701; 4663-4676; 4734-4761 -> -0.15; 26.4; 27.8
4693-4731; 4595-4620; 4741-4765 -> 1.08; 28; 28.1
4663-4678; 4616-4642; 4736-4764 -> 0.76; 28.5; 27.9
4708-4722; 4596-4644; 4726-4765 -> -0.06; 28.2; 27.6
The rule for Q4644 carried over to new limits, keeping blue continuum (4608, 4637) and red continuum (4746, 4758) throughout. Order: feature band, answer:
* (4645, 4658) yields 1.7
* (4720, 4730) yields -0.3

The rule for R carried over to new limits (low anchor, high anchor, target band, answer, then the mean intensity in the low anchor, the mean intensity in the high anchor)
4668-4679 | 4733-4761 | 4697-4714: 1.0 Angstrom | 27.8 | 27.8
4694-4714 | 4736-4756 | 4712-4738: -0.7 Angstrom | 26.3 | 28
